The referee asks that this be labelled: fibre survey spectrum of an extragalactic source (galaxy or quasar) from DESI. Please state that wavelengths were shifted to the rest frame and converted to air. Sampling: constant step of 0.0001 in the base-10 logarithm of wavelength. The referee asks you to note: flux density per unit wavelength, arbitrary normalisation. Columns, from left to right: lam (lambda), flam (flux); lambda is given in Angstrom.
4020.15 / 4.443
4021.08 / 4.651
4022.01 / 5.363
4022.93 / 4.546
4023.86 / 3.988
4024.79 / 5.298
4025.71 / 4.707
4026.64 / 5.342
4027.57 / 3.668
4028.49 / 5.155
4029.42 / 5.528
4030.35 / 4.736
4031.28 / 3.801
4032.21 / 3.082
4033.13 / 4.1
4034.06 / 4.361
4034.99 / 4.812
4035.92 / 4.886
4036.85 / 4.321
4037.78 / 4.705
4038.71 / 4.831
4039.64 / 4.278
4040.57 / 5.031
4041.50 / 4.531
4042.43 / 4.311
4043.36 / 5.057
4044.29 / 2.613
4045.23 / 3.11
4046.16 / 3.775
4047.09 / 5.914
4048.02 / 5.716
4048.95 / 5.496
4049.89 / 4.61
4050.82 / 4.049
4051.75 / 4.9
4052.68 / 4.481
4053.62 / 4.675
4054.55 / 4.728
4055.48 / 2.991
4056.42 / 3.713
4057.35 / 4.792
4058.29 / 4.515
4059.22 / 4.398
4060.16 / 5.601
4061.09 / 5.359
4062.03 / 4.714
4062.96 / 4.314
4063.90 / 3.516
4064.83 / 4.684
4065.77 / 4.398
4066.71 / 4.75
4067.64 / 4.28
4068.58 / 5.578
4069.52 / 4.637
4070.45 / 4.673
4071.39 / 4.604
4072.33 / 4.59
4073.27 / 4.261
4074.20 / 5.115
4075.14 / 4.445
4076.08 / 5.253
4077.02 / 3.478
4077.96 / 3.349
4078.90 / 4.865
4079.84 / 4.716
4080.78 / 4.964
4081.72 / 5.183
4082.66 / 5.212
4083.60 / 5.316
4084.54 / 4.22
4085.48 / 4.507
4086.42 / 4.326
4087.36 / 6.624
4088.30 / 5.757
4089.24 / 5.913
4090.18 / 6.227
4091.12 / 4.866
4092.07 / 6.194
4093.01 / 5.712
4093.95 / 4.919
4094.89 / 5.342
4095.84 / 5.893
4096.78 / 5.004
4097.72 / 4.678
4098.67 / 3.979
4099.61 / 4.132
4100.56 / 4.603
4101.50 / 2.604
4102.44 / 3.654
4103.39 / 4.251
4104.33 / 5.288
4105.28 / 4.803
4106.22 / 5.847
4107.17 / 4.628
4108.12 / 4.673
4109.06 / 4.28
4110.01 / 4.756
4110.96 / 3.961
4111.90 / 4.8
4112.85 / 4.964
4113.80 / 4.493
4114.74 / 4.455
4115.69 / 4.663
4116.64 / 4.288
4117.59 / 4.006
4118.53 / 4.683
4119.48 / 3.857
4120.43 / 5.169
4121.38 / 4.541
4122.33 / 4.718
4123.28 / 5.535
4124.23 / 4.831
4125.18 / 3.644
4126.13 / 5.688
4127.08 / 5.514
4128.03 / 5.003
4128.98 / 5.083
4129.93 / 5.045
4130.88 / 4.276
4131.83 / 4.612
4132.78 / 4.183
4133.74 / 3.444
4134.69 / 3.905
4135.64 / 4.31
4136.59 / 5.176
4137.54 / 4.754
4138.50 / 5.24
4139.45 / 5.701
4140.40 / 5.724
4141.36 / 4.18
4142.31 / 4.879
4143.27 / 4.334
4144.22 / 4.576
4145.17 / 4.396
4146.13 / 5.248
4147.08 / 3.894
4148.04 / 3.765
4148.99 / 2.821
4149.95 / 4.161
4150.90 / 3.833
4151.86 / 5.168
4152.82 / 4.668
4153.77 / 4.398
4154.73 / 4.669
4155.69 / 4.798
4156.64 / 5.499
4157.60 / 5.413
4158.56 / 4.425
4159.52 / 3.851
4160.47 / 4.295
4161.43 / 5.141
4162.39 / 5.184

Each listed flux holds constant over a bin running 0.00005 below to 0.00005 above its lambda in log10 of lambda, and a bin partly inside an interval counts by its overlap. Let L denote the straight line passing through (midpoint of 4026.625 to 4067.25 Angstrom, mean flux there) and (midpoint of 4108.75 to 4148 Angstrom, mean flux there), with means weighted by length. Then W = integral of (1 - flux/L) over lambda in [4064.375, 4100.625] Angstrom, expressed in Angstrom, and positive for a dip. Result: -2.74 Angstrom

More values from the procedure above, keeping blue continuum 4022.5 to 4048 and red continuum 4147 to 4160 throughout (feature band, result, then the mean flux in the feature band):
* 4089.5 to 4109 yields -1.9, 4.86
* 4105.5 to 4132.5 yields -1.8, 4.71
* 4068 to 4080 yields -0.3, 4.57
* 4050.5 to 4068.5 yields -0.1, 4.49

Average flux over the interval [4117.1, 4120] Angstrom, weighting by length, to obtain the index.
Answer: 4.2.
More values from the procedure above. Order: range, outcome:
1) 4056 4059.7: 4.36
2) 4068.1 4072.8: 4.81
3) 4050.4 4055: 4.57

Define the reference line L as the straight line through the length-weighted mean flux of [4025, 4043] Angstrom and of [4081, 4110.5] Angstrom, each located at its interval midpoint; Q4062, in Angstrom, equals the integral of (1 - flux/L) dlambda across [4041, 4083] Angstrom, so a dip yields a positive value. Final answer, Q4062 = 1.59 Angstrom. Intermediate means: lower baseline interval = 4.55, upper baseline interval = 4.95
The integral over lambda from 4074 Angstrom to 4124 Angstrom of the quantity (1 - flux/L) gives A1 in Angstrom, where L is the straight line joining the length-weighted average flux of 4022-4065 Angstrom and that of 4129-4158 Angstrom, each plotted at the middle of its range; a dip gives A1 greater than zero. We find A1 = -2.55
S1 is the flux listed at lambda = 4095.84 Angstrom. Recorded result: 5.893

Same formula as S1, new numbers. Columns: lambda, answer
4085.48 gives 4.507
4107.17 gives 4.628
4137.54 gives 4.754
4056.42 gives 3.713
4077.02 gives 3.478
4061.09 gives 5.359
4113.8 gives 4.493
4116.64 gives 4.288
